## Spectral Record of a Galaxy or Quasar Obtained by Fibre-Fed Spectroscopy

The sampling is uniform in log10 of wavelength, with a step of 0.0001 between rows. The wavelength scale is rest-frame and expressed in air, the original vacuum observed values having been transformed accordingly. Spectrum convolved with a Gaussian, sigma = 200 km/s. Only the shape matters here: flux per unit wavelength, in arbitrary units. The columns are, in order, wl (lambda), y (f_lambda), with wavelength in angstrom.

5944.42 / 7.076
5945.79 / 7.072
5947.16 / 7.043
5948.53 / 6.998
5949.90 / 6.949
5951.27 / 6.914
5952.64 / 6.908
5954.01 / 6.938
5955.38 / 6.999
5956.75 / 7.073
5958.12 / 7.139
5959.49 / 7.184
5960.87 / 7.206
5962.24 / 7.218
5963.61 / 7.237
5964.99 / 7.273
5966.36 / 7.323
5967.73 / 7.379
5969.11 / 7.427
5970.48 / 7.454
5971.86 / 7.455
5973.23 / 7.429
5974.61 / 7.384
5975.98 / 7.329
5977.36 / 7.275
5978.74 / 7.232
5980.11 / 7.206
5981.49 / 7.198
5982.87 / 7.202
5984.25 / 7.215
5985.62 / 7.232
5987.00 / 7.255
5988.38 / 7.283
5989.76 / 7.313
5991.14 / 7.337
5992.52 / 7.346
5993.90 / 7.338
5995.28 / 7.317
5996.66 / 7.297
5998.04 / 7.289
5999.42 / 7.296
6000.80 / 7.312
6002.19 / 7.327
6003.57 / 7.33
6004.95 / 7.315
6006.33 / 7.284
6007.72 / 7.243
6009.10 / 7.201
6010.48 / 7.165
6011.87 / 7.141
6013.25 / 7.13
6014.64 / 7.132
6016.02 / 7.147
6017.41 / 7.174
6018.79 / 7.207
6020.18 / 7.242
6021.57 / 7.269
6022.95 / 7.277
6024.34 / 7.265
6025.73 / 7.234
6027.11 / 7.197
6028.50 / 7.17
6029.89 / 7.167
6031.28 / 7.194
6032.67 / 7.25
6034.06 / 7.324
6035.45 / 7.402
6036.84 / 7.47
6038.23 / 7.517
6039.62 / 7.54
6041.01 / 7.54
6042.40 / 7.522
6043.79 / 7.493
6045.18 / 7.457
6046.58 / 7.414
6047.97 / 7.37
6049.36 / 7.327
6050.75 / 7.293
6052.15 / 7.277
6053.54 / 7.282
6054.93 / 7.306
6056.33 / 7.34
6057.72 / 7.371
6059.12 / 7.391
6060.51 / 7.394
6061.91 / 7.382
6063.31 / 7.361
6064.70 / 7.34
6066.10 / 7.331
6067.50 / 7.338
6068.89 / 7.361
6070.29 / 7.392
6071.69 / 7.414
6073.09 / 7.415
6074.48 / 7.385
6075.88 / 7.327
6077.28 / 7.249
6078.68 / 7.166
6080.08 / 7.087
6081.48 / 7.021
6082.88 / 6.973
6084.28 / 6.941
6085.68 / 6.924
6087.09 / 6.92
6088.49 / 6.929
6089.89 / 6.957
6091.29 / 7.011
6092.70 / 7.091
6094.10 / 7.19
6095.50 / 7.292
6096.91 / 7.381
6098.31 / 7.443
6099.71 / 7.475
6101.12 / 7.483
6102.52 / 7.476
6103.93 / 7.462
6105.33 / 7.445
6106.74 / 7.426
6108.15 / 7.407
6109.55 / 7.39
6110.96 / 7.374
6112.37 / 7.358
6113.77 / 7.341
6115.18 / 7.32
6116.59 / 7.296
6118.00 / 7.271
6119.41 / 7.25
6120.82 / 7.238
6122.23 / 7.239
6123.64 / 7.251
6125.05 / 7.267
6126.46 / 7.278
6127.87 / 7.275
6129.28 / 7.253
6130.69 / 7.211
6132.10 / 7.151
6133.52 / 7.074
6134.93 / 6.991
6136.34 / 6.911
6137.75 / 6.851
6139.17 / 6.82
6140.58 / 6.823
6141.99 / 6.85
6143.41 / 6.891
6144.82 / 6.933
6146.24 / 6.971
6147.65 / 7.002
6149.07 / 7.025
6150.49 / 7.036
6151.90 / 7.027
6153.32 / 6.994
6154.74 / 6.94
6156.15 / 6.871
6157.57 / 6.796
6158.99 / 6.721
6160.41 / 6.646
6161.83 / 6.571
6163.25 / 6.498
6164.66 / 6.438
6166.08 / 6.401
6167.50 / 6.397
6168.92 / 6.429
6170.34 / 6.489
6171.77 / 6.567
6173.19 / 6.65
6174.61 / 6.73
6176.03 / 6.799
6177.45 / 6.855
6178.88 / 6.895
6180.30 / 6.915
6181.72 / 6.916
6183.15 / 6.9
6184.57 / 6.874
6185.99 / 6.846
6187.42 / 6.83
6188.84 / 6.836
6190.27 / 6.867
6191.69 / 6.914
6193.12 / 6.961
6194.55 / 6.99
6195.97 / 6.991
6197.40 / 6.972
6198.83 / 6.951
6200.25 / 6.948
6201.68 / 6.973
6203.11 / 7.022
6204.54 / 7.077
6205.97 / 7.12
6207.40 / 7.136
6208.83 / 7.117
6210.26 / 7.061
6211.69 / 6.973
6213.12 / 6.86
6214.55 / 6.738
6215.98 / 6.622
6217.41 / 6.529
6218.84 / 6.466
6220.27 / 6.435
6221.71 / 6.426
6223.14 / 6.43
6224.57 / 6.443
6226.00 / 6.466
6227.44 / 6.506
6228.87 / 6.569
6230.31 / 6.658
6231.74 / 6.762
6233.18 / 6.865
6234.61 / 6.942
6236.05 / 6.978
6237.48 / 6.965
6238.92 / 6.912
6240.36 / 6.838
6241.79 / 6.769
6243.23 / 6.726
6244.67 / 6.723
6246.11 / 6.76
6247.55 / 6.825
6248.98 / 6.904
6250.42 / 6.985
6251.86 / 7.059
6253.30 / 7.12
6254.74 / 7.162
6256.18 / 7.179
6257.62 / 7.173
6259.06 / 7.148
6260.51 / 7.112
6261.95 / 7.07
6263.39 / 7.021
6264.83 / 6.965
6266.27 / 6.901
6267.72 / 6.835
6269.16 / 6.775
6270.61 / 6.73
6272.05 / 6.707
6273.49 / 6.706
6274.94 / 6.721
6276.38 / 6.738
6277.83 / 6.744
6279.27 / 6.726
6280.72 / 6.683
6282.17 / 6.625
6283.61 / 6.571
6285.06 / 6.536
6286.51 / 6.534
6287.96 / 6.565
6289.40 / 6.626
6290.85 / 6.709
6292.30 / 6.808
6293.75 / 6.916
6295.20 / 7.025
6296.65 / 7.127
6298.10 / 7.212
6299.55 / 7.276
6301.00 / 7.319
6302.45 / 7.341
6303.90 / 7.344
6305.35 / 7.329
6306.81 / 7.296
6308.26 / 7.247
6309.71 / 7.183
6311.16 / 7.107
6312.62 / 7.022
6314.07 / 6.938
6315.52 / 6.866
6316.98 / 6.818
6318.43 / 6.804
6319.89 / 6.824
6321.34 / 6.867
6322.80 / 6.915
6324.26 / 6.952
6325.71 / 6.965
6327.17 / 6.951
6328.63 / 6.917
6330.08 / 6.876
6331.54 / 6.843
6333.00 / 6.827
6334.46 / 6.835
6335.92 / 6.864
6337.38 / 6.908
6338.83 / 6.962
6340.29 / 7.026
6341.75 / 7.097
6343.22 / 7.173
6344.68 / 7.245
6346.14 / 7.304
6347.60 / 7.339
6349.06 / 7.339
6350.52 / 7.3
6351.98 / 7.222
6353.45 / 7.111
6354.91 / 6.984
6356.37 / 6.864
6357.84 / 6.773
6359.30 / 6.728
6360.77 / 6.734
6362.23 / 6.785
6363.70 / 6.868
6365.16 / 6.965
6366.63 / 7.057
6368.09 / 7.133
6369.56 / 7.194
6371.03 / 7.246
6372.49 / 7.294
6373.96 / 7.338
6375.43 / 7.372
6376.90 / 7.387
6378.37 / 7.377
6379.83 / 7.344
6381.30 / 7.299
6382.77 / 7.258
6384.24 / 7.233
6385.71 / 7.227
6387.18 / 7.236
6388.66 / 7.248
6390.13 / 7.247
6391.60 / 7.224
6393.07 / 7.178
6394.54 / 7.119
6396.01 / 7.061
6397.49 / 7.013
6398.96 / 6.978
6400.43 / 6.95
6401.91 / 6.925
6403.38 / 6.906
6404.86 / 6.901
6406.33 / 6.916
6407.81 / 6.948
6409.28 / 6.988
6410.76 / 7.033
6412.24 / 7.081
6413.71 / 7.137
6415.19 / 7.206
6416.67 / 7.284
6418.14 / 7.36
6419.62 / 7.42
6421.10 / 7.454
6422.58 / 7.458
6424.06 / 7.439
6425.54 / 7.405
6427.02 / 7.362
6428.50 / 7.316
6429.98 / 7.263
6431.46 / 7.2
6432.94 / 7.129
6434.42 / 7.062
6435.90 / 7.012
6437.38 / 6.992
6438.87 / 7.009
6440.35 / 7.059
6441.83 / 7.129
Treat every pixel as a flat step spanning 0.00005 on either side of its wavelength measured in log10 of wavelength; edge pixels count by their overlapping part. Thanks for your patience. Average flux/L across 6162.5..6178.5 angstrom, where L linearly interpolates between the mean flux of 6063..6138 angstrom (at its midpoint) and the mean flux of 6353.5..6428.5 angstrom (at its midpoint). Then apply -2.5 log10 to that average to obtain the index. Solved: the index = 0.10 mag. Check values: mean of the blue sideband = 7.24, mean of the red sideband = 7.14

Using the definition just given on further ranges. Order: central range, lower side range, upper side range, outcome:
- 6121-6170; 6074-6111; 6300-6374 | 0.043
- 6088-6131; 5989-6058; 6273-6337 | -0.017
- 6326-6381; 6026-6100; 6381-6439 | 0.017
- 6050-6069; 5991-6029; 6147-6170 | -0.040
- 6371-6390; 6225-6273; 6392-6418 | -0.042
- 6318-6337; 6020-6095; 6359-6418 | 0.041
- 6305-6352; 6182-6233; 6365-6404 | 0.005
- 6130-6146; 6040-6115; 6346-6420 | 0.048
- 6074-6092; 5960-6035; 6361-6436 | 0.028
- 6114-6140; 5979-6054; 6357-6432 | 0.013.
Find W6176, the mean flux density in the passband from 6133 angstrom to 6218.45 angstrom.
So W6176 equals 6.85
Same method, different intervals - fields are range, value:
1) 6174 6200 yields 6.89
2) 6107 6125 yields 7.31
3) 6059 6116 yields 7.28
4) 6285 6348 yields 6.99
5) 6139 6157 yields 6.94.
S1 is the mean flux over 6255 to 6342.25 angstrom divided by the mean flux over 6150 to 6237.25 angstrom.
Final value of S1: 1.02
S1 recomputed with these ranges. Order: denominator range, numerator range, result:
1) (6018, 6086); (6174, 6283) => 0.94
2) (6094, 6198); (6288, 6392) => 1.01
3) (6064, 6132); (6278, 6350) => 0.96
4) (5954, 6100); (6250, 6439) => 0.97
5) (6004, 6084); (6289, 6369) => 0.96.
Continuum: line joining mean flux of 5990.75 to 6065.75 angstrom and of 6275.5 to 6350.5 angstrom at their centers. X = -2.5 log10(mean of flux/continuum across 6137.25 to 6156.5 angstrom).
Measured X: 0.036 mag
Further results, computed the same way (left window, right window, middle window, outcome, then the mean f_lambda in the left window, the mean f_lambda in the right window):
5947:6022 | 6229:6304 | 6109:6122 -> -0.036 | 7.23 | 6.89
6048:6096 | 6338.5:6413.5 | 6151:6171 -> 0.083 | 7.23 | 7.11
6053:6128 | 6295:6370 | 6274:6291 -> 0.070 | 7.28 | 7.04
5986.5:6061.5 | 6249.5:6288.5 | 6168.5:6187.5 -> 0.041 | 7.31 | 6.85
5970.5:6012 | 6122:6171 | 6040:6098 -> -0.027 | 7.29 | 6.89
